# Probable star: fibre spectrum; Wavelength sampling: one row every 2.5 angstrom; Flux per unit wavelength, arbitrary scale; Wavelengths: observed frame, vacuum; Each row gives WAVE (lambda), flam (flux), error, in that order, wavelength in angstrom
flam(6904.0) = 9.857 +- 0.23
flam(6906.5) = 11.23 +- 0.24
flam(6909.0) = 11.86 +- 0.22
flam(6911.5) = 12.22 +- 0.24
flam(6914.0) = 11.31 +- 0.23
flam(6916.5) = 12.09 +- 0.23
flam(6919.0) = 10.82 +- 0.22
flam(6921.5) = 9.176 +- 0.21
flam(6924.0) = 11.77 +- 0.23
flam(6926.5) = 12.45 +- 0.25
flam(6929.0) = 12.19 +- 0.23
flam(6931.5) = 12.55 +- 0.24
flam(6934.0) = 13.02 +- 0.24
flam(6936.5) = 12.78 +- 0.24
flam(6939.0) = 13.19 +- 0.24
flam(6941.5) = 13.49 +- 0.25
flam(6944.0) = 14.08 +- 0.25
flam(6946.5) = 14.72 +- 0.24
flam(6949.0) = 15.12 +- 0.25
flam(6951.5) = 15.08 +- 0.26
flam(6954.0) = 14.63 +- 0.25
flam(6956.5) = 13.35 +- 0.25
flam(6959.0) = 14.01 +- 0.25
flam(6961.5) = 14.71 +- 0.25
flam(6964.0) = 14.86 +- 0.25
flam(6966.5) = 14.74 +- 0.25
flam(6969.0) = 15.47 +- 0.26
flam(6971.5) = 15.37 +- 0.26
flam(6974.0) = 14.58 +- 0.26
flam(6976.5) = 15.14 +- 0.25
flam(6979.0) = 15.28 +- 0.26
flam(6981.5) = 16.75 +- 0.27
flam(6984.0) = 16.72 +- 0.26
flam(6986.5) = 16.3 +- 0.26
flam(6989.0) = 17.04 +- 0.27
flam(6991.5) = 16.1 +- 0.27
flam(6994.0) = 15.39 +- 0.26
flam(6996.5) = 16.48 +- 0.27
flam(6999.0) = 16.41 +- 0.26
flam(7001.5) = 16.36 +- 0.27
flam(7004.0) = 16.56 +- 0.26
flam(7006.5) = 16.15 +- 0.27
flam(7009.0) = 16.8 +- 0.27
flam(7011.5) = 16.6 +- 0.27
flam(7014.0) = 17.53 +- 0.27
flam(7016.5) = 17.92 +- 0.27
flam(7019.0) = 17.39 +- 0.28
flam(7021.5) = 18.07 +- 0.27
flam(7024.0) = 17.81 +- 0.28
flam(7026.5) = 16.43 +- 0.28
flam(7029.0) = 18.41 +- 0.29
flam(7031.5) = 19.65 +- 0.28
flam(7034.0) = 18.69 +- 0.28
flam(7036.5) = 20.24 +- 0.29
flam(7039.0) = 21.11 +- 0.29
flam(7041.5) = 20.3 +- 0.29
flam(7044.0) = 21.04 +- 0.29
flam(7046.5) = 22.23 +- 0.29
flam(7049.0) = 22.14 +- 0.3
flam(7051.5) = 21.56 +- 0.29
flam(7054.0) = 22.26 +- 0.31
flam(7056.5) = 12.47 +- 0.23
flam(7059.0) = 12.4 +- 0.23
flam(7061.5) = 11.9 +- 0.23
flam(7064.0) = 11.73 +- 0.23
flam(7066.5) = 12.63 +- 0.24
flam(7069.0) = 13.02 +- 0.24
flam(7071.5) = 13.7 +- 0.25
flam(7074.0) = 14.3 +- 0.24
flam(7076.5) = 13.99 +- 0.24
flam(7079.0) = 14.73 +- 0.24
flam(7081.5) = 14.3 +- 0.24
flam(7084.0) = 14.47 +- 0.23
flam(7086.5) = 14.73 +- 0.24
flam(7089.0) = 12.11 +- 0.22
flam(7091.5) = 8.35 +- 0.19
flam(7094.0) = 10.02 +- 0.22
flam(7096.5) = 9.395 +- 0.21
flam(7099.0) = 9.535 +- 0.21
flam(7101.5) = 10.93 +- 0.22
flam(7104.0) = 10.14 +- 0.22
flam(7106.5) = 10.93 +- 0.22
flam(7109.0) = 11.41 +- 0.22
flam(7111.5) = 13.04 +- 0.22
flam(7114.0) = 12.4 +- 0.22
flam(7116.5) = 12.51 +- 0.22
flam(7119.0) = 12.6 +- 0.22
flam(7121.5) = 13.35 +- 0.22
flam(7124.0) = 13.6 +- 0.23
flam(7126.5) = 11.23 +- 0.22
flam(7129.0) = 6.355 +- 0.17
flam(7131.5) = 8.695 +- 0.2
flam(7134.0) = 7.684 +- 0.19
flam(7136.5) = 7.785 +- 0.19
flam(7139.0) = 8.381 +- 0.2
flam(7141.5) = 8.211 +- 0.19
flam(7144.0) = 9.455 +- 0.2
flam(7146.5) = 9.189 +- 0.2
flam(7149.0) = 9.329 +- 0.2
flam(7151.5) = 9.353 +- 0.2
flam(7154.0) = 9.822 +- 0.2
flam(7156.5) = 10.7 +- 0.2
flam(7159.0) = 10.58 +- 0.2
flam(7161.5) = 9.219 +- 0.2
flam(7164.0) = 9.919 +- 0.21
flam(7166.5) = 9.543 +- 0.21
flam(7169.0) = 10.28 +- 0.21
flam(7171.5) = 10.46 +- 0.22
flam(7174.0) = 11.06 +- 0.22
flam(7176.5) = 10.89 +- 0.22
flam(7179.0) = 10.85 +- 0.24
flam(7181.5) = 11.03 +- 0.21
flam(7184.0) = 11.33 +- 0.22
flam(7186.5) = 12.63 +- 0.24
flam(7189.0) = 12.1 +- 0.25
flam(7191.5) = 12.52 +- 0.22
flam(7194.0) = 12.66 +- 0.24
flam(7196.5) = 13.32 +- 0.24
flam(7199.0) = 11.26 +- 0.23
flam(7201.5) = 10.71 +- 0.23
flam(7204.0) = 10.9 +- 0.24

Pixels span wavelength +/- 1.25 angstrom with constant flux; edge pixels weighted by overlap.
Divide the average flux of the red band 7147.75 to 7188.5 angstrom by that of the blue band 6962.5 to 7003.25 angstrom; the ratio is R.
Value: 0.66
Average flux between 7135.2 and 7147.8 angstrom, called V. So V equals 8.6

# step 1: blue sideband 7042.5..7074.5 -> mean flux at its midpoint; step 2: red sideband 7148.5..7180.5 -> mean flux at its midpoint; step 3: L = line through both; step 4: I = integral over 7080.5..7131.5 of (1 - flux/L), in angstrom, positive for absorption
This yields 7.8 angstrom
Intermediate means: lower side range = 16.3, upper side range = 10.2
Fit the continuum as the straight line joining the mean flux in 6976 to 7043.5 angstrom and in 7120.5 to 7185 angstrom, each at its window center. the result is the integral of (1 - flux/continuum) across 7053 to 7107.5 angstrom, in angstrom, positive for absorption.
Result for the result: 4.6 angstrom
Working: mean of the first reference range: 17.4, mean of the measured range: 12.6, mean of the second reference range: 9.92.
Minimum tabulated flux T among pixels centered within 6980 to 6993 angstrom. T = 16.1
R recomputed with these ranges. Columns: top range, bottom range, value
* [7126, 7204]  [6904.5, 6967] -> 0.79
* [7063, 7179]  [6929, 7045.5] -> 0.68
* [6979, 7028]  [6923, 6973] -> 1.21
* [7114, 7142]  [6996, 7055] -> 0.55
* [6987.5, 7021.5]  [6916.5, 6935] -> 1.43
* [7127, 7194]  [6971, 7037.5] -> 0.59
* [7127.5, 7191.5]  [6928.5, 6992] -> 0.67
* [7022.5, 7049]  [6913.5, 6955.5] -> 1.53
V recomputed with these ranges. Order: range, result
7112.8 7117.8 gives 12.5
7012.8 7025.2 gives 17.7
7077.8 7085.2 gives 14.5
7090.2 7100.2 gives 9.34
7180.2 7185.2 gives 11.2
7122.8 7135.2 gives 9.5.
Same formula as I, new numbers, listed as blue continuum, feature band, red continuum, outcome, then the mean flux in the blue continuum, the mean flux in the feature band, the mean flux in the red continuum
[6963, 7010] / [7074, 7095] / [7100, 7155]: -1.6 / 15.9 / 13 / 10.3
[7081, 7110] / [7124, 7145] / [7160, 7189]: 4.3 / 11.3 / 8.77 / 10.7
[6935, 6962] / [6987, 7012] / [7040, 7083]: -2.3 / 14.1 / 16.4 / 16.2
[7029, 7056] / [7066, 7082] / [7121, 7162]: 3.0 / 20.6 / 13.8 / 9.52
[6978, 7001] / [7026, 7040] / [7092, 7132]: -4.7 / 16.3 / 19.2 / 11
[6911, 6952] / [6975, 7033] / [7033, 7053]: 3.8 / 12.7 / 16.8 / 21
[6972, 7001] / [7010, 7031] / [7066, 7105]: -4.1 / 16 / 17.6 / 12.3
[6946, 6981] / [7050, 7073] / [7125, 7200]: -3.9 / 14.8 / 14.7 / 10.2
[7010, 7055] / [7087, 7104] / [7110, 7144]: 4.0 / 19.4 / 10.3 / 10.4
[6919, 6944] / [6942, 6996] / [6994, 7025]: -2.6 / 12.3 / 15.2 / 16.9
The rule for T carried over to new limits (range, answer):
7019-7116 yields 8.35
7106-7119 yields 10.93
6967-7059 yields 12.4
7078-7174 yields 6.355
